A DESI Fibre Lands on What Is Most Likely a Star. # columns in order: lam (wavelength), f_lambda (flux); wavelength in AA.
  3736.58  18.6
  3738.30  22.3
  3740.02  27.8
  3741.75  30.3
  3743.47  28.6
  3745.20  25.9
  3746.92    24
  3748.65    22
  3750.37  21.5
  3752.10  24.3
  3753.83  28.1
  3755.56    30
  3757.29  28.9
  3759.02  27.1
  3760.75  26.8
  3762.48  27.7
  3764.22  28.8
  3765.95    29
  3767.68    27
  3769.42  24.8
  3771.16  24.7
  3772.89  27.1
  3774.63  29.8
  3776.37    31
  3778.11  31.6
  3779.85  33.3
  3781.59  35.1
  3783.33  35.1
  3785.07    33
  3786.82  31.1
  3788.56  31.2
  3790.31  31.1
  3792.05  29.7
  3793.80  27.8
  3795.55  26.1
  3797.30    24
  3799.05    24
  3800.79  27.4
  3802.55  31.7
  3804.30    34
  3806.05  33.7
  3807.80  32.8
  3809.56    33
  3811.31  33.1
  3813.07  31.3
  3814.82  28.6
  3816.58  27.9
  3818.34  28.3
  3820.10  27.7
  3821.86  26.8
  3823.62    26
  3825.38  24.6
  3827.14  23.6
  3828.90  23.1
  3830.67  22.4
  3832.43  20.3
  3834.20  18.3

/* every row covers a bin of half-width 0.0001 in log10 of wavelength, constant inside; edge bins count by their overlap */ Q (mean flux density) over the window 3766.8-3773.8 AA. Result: 25.9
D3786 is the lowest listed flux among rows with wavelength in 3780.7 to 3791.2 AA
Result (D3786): 31.1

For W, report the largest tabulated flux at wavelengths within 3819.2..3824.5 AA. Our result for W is 27.7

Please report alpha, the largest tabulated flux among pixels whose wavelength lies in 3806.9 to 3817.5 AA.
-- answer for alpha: 33.1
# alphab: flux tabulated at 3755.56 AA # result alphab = 30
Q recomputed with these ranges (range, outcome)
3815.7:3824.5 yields 27.3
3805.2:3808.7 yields 33.2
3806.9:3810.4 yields 32.9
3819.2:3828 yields 25.8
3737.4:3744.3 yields 27.2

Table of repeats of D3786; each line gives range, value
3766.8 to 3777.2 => 24.7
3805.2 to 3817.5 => 27.9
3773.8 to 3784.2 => 29.8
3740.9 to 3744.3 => 28.6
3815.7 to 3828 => 23.6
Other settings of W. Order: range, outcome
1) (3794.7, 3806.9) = 34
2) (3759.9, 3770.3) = 29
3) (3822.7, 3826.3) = 26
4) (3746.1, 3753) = 24.3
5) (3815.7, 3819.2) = 28.3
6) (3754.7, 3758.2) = 30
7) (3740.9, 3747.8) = 30.3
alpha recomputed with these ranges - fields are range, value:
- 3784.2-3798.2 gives 33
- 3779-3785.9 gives 35.1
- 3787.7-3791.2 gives 31.2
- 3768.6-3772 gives 24.8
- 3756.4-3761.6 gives 28.9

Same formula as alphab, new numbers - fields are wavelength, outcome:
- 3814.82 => 28.6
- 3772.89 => 27.1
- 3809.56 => 33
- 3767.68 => 27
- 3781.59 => 35.1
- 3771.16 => 24.7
